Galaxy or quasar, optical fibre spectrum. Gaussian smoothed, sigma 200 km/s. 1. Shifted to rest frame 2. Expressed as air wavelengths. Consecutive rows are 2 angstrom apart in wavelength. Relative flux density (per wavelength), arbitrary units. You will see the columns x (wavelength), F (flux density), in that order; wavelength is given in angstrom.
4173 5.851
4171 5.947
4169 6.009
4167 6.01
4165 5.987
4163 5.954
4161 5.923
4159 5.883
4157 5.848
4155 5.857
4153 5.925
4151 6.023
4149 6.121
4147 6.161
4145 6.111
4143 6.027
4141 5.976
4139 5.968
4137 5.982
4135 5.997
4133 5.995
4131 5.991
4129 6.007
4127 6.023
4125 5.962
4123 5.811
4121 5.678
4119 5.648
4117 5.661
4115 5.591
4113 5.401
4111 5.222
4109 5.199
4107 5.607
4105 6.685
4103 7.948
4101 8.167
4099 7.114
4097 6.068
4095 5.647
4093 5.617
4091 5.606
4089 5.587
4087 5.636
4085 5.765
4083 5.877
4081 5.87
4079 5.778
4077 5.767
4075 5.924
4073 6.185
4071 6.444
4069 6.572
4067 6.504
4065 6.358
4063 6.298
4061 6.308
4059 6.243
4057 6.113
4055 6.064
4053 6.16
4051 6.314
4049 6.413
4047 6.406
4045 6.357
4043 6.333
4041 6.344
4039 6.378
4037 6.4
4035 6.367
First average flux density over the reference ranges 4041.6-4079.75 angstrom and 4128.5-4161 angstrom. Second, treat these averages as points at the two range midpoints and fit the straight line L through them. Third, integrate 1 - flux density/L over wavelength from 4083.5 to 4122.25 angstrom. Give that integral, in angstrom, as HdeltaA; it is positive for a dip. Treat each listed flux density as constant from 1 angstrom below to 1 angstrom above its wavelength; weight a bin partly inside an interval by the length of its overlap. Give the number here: 0.8 angstrom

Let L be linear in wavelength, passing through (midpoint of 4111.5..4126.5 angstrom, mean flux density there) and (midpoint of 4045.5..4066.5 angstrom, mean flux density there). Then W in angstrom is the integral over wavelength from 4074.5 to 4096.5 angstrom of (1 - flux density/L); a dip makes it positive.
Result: 0.9 angstrom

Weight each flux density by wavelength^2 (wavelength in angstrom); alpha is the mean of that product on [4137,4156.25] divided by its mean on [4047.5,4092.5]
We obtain 1.03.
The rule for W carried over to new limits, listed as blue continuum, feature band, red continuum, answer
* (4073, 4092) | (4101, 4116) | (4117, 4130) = -0.7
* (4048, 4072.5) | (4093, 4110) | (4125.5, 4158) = -1.0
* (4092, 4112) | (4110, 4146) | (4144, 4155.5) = 1.9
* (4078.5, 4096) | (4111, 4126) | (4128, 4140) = 0.6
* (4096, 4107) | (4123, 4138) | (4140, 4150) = 1.0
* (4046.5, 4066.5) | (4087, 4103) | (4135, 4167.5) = -0.4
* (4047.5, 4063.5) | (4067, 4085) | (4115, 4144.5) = 0.3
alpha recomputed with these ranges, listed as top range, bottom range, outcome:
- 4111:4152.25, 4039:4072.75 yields 0.97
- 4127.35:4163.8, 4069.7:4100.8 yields 1.03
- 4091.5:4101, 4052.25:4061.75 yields 1.04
